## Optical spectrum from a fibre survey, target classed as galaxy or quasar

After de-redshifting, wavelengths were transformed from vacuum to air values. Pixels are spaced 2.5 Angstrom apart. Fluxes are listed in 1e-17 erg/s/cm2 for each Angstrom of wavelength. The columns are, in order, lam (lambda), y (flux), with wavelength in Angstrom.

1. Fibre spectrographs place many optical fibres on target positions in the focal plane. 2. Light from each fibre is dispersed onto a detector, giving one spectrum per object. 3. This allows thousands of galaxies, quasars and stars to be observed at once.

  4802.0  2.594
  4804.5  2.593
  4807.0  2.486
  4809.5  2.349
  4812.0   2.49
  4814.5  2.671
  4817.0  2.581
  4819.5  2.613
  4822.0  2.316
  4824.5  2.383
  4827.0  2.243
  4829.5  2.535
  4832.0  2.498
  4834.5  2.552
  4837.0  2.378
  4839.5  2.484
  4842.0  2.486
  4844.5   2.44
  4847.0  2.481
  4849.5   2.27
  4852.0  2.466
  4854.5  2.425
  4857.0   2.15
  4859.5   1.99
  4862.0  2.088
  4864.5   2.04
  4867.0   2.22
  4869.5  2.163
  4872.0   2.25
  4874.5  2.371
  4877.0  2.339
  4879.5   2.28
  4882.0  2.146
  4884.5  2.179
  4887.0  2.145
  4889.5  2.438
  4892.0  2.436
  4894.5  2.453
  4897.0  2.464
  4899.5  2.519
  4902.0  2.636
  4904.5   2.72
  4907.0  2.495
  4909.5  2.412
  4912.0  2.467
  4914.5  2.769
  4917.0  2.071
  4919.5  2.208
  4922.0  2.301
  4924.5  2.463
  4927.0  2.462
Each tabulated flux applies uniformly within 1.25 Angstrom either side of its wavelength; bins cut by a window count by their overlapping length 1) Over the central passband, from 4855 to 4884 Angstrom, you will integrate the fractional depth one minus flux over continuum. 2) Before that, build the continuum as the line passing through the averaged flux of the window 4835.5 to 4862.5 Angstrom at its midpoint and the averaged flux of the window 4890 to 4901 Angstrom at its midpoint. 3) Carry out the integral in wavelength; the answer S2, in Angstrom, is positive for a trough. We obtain 2.5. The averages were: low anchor 2.34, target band 2.19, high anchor 2.47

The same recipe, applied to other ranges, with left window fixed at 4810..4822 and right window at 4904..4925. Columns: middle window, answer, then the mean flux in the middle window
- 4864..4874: 1.2 Angstrom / 2.19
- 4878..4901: 1.0 Angstrom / 2.34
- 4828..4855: 0.6 Angstrom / 2.45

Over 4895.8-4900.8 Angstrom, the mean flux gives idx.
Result 2.49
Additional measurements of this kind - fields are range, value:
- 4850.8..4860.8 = 2.26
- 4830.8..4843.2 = 2.48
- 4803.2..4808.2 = 2.54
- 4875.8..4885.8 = 2.24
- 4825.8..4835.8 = 2.46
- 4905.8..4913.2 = 2.46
